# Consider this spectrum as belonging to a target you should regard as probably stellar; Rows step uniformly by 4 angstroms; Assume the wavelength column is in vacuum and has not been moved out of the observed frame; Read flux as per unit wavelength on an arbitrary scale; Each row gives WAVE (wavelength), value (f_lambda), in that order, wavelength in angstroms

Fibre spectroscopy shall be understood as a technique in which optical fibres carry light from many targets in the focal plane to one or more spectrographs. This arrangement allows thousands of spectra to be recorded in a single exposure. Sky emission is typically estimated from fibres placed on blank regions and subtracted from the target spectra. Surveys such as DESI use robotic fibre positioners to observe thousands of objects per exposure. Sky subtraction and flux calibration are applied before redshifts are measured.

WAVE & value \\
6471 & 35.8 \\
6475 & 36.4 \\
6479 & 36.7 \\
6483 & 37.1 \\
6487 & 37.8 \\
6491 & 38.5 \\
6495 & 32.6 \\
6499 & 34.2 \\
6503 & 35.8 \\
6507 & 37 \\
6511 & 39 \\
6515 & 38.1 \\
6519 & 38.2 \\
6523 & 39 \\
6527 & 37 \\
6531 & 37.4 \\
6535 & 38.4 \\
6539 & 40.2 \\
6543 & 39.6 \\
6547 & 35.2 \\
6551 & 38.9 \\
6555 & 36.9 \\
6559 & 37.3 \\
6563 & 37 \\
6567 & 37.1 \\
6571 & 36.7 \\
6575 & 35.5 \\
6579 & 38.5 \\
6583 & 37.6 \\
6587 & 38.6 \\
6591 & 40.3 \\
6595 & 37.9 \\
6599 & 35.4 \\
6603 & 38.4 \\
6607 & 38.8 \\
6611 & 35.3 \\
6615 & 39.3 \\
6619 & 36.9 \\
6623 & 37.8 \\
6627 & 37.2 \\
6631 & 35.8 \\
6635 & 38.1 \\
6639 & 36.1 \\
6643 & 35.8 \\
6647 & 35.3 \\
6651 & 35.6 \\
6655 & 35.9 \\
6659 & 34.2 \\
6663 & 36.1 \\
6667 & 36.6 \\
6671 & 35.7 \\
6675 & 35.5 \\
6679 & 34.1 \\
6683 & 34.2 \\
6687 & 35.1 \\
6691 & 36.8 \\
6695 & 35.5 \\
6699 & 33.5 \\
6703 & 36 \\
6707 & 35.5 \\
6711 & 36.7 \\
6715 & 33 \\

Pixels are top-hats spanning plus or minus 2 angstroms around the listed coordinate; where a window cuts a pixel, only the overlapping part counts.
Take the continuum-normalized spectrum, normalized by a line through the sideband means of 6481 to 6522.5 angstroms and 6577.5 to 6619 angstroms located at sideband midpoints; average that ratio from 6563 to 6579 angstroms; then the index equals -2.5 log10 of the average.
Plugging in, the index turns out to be 0.03 mag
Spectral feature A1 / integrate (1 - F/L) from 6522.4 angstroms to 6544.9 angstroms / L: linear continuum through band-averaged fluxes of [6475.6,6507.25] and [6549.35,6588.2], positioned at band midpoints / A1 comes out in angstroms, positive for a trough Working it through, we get -1.1 angstroms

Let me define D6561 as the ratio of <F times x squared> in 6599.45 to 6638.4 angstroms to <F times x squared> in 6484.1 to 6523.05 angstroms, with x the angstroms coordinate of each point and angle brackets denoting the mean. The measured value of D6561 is 1.0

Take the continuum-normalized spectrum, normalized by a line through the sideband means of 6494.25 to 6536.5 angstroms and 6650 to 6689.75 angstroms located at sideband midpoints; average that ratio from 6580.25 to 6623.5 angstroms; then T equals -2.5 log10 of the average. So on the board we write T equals -0.05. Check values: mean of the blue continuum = 37.1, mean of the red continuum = 35.3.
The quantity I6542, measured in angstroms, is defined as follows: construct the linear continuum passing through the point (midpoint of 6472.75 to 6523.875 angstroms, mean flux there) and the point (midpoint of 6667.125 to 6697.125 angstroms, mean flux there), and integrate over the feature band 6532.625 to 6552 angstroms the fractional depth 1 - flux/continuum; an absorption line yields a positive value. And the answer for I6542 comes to -1.0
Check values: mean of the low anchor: 36.9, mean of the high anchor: 35.3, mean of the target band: 38.4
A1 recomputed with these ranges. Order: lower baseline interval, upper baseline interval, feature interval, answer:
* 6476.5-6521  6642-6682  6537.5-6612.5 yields -3.0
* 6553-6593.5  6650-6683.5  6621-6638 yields -0.4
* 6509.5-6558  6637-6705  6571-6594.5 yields -0.5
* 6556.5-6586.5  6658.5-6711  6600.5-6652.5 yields -0.9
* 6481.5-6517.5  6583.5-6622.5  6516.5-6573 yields -0.9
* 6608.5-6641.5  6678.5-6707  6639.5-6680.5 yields 0.6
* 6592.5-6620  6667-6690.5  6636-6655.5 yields 0.2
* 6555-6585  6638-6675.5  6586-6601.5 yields -0.6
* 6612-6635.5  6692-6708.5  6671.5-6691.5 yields 0.4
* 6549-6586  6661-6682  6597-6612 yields -0.2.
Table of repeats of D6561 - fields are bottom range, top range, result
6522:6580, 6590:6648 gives 1.01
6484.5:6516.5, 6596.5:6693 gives 1.03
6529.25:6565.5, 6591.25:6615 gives 1.01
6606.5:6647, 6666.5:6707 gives 0.97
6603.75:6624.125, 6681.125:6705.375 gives 0.96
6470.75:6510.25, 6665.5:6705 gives 1.03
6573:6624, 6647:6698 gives 0.96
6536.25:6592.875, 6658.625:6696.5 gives 0.97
